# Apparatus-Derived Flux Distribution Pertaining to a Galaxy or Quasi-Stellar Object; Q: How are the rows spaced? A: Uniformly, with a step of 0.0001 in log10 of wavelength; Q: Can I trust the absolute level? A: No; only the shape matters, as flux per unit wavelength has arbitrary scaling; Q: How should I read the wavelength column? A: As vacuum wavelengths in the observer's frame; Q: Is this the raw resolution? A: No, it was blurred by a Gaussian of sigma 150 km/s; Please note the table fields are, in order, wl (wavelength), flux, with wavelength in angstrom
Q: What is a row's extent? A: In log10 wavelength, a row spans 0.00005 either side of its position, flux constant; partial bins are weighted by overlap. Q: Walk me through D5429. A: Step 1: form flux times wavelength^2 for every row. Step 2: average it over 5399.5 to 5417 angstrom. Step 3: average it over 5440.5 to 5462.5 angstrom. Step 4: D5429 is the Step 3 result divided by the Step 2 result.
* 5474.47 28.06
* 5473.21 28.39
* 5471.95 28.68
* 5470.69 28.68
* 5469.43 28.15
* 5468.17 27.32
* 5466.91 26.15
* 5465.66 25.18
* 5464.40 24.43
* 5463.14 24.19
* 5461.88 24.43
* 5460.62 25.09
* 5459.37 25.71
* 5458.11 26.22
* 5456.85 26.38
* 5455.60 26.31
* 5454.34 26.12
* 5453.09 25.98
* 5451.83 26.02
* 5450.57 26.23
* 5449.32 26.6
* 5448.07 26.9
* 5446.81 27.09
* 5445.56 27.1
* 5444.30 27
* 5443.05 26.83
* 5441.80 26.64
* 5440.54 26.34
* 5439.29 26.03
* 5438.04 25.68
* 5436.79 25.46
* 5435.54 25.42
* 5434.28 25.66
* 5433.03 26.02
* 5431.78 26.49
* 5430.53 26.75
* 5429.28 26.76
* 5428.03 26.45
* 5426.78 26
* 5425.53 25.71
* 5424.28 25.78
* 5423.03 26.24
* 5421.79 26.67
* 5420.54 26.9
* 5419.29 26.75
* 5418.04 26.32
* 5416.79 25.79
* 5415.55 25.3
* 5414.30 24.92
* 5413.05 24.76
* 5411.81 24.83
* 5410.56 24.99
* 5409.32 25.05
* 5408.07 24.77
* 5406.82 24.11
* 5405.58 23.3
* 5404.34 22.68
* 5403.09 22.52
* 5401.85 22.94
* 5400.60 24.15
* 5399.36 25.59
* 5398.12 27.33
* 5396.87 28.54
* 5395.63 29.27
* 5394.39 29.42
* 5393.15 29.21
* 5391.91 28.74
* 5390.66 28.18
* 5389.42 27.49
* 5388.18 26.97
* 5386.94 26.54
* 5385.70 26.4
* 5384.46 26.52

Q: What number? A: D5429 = 1.1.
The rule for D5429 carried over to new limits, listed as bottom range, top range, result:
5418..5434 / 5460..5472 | 1.01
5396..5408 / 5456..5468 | 1.05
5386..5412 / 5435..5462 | 1.02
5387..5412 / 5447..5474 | 1.04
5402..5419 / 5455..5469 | 1.06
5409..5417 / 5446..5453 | 1.07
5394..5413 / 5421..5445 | 1.05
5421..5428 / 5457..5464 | 0.98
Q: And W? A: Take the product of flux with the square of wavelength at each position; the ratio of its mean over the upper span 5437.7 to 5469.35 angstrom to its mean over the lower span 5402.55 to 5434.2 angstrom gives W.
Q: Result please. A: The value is 1.04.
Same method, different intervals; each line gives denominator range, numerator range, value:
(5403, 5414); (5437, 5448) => 1.11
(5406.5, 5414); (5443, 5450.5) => 1.10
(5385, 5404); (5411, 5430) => 0.98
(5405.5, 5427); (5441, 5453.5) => 1.06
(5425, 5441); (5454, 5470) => 1.00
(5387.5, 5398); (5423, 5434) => 0.94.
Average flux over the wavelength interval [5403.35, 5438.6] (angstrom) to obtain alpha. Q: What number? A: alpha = 25.5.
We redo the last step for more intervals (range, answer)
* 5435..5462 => 26.2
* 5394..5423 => 25.5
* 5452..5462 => 25.9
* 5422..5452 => 26.3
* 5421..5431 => 26.3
